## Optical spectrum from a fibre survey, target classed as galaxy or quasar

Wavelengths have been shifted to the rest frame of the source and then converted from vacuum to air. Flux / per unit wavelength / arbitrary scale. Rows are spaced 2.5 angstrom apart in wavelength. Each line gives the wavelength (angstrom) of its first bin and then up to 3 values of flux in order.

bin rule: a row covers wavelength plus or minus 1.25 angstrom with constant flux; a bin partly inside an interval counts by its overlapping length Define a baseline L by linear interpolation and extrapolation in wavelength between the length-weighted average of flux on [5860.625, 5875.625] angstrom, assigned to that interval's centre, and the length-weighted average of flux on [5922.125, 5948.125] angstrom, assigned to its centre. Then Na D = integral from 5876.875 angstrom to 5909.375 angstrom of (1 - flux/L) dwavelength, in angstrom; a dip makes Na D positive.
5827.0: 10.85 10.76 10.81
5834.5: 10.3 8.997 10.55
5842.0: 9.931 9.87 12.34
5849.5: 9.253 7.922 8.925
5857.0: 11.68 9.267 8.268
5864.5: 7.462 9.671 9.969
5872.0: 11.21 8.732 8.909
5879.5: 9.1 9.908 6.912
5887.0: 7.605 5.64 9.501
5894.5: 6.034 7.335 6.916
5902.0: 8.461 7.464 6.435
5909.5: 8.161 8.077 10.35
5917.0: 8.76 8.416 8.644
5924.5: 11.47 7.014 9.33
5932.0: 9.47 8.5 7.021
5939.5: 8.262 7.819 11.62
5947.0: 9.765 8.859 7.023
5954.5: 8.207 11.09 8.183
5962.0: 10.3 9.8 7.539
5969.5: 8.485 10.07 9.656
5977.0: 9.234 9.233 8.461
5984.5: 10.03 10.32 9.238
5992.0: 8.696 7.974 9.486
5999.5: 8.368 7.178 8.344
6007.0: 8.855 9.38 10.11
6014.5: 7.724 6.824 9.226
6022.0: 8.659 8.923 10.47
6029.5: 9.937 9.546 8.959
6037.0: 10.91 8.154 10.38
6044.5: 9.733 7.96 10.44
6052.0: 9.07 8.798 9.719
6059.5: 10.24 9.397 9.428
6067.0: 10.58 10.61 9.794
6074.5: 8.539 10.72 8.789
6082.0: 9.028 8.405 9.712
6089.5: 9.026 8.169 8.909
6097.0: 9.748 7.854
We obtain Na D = 5.2 angstrom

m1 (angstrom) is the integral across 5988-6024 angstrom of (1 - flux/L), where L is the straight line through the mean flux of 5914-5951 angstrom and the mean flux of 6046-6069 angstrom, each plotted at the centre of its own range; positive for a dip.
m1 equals 2.82 angstrom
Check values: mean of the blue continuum 8.98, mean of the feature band 8.6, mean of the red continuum 9.57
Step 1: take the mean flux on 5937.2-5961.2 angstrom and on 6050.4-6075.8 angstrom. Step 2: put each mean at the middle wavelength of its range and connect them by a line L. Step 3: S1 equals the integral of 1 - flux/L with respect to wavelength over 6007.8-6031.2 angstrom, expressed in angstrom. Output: 0.8 angstrom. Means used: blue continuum 8.92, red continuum 9.63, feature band 9.03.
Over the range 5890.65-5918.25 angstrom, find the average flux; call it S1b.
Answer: 7.95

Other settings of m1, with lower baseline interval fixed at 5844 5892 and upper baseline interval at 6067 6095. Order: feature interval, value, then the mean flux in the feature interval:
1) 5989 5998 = 0.4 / 8.8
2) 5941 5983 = 0.2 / 9.15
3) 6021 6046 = -0.8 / 9.56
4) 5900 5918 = 1.9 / 8.18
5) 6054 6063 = -0.3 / 9.6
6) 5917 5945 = 1.1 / 8.79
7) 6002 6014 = 0.5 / 8.87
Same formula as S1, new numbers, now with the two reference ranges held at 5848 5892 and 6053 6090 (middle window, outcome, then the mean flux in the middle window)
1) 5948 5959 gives 0.5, 8.78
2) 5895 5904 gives 1.6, 7.43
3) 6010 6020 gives 0.9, 8.48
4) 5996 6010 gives 1.2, 8.54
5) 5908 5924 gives 0.4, 8.83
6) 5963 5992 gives -0.1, 9.26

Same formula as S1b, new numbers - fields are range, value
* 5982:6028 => 8.86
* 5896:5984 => 8.74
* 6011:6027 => 8.7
